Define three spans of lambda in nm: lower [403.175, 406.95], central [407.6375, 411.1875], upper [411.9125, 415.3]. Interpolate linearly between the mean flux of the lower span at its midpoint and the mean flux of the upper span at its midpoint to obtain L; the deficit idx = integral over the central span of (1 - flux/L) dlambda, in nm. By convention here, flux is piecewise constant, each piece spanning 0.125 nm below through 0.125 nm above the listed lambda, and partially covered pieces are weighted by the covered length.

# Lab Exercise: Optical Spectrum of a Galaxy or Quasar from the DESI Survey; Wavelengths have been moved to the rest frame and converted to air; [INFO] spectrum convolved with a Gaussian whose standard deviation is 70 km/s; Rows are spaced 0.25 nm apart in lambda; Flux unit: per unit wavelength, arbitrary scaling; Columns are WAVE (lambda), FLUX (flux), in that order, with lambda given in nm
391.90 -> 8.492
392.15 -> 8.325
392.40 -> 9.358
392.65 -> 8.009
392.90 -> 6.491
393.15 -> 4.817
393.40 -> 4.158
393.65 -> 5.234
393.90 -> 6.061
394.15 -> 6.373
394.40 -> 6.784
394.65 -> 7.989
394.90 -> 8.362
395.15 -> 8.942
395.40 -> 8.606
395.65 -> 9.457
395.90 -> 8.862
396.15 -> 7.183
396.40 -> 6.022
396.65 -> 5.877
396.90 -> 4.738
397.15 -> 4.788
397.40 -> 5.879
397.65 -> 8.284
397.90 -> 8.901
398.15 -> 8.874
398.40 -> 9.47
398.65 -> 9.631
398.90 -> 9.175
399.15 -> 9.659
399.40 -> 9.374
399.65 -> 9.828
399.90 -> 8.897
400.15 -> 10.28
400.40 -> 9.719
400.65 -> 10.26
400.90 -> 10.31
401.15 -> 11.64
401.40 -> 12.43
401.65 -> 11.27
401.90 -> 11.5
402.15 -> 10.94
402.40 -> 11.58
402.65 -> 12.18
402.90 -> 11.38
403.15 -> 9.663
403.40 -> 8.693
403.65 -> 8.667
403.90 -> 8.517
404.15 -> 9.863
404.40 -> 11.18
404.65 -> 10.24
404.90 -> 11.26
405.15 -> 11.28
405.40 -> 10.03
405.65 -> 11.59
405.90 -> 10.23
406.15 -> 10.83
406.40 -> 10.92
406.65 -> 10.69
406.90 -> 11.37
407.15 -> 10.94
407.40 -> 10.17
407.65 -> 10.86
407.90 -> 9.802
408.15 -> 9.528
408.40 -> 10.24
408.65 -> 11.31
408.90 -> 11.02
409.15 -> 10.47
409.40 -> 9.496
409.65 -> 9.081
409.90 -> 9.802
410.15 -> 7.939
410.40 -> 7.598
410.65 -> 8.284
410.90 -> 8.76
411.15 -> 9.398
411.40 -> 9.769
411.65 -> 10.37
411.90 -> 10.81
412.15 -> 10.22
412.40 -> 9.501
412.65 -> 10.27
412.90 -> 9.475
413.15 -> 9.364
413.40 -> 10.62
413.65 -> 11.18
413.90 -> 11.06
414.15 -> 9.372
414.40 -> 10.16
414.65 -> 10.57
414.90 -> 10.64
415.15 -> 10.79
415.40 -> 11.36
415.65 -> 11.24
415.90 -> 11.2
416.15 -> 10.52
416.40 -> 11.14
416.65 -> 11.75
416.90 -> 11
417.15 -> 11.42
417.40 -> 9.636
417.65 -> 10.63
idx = 0.26 nm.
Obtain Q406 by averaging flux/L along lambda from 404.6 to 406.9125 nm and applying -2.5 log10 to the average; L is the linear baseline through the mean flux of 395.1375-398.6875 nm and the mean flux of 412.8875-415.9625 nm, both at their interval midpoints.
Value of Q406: -0.19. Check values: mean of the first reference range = 7.61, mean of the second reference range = 10.6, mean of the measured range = 10.8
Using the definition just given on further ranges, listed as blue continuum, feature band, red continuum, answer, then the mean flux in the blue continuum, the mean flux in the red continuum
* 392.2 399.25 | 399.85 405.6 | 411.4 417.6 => -0.224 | 7.43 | 10.6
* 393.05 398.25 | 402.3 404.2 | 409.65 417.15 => -0.207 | 6.96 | 10.1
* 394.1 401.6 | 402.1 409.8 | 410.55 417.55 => -0.106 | 8.6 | 10.4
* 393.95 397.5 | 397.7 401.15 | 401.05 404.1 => -0.067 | 7.12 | 10.7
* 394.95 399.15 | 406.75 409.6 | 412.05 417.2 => -0.092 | 7.86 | 10.6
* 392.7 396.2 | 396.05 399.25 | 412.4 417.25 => 0.019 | 7.11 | 10.7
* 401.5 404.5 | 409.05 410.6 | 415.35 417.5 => 0.193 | 10.5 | 11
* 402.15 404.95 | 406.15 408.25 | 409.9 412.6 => -0.078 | 10.3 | 9.32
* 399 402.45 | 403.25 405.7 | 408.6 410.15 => 0.020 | 10.5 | 9.96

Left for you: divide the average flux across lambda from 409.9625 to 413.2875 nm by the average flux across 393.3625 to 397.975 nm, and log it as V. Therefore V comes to 1.34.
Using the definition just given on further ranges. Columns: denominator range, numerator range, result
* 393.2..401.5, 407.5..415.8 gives 1.22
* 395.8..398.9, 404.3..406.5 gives 1.46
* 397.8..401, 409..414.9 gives 1.02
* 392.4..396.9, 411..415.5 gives 1.46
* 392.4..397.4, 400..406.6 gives 1.56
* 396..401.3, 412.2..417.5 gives 1.24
